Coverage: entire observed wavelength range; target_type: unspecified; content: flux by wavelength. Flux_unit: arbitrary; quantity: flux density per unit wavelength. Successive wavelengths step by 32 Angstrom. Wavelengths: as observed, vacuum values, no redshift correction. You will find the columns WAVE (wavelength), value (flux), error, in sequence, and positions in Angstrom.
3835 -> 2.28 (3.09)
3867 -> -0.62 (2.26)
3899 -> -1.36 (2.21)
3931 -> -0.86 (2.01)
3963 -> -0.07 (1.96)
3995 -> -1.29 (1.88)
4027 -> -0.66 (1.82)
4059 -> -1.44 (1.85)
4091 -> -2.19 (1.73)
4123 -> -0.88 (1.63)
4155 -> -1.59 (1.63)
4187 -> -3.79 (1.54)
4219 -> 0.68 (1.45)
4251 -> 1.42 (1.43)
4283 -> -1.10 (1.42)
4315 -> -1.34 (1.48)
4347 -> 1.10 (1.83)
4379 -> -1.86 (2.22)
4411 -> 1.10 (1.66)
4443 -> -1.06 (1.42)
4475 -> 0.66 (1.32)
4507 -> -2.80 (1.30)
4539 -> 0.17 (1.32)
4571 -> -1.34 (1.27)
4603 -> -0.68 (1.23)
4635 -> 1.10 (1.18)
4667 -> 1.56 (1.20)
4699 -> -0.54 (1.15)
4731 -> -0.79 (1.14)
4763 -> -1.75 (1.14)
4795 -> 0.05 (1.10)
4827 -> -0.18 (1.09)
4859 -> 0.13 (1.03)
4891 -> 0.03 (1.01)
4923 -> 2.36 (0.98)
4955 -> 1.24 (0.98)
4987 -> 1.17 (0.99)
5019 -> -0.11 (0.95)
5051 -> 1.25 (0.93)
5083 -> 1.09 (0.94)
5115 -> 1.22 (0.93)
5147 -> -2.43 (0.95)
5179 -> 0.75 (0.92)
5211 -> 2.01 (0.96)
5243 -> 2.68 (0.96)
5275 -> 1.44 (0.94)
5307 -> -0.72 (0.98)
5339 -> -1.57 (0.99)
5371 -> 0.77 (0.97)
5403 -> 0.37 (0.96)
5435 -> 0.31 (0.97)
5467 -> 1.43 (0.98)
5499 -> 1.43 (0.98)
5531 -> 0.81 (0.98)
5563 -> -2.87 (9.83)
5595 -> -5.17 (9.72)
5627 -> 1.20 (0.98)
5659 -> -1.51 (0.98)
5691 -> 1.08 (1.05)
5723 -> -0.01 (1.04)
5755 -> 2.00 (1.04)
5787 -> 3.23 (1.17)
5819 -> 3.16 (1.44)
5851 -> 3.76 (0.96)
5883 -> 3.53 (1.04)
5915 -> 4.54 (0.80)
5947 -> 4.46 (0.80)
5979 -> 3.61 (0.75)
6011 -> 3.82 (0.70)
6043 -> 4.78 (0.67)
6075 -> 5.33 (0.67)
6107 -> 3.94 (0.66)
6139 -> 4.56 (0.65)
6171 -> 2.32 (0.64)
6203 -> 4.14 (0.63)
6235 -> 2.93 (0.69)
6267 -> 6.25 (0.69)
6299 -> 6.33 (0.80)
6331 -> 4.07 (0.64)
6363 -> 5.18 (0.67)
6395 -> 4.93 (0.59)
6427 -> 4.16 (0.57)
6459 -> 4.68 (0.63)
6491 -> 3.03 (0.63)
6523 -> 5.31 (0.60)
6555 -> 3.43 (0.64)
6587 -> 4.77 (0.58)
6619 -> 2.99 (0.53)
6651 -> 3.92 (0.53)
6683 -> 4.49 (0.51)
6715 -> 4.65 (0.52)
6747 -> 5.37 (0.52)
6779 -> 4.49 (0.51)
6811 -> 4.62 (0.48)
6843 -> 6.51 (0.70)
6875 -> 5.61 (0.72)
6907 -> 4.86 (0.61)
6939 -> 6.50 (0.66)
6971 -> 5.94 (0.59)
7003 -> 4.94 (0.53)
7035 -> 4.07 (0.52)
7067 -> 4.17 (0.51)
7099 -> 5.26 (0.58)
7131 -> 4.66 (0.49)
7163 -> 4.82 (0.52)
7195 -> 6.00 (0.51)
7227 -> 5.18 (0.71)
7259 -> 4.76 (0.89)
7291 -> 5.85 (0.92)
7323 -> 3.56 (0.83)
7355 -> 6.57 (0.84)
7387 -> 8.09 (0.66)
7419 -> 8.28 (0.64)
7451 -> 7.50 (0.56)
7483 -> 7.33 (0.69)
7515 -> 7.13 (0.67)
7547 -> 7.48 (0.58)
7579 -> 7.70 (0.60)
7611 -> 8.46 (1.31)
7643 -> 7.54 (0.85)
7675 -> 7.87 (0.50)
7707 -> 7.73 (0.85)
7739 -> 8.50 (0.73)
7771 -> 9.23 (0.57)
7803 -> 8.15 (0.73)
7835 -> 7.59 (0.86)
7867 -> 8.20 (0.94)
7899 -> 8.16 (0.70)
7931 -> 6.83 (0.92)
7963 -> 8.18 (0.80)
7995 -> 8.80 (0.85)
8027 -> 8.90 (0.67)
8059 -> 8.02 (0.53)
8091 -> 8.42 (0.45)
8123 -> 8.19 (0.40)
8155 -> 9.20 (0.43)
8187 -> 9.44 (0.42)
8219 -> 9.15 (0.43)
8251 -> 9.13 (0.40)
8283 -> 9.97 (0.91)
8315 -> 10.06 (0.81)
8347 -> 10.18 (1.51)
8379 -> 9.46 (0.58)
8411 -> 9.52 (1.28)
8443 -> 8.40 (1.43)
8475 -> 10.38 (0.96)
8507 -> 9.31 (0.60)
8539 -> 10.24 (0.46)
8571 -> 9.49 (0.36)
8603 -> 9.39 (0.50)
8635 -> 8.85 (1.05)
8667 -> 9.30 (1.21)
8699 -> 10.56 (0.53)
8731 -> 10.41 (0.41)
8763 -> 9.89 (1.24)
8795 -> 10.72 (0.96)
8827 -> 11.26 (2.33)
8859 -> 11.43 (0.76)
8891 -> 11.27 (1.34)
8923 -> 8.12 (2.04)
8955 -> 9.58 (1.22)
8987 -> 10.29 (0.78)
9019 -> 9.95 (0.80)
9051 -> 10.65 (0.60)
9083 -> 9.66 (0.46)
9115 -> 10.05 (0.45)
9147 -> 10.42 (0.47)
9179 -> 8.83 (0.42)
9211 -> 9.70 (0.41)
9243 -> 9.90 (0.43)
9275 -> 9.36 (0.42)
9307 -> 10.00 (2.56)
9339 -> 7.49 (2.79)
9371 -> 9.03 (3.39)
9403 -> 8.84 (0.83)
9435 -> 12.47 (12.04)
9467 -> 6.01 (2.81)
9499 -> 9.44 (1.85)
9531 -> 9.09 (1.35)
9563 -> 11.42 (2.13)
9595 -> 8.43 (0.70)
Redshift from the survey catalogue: 0.84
